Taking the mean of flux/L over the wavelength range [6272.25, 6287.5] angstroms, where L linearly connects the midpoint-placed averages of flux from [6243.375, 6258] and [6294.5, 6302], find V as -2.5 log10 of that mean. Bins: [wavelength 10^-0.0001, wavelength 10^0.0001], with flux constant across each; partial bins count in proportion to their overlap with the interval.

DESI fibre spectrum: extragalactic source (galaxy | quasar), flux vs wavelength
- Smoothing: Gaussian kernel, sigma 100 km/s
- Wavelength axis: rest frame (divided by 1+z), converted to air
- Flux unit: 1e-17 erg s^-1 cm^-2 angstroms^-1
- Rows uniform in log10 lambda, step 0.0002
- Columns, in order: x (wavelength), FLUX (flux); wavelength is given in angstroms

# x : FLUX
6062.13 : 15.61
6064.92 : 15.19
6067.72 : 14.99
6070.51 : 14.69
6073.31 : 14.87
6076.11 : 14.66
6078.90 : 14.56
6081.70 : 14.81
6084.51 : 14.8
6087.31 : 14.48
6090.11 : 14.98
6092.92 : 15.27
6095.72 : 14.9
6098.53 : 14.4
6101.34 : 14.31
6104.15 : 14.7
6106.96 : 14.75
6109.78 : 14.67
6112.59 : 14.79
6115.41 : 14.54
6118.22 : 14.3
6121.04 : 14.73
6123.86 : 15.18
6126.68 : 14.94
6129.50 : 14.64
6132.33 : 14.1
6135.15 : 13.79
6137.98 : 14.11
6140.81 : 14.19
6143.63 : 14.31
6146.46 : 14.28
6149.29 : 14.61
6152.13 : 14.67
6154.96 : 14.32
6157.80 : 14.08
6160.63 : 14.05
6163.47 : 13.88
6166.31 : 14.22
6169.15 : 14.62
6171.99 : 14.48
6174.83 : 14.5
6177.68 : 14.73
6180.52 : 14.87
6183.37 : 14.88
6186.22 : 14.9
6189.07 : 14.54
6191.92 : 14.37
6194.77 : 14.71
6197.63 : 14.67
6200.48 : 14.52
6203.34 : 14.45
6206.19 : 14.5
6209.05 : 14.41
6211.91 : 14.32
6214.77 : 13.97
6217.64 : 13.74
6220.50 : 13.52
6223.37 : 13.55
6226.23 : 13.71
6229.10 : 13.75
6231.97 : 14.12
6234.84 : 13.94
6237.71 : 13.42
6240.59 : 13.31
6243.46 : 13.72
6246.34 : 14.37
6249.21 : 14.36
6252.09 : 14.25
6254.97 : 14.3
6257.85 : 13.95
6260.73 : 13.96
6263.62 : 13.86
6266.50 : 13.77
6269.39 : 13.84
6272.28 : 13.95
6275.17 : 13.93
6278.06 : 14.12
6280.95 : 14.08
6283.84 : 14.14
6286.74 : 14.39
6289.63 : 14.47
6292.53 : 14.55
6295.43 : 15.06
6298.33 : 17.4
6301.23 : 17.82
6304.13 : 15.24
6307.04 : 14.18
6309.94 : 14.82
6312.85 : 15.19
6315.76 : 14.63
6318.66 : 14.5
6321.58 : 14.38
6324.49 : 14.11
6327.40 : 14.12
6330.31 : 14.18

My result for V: 0.12 mag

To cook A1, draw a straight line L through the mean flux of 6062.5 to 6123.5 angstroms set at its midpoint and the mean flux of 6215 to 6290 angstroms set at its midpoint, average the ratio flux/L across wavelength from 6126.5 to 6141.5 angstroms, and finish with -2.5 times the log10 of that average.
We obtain 0.02 mag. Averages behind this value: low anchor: 14.8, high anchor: 13.9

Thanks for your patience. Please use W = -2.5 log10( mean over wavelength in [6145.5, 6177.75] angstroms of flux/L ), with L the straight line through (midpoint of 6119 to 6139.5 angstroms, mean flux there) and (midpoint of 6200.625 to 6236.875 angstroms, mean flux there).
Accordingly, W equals -0.003 mag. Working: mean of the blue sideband 14.5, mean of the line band 14.4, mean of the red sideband 14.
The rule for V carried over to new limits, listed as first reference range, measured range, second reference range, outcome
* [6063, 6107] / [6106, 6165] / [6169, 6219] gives 0.02 mag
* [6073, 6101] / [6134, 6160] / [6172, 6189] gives 0.04 mag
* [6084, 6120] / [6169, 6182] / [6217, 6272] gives -0.03 mag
